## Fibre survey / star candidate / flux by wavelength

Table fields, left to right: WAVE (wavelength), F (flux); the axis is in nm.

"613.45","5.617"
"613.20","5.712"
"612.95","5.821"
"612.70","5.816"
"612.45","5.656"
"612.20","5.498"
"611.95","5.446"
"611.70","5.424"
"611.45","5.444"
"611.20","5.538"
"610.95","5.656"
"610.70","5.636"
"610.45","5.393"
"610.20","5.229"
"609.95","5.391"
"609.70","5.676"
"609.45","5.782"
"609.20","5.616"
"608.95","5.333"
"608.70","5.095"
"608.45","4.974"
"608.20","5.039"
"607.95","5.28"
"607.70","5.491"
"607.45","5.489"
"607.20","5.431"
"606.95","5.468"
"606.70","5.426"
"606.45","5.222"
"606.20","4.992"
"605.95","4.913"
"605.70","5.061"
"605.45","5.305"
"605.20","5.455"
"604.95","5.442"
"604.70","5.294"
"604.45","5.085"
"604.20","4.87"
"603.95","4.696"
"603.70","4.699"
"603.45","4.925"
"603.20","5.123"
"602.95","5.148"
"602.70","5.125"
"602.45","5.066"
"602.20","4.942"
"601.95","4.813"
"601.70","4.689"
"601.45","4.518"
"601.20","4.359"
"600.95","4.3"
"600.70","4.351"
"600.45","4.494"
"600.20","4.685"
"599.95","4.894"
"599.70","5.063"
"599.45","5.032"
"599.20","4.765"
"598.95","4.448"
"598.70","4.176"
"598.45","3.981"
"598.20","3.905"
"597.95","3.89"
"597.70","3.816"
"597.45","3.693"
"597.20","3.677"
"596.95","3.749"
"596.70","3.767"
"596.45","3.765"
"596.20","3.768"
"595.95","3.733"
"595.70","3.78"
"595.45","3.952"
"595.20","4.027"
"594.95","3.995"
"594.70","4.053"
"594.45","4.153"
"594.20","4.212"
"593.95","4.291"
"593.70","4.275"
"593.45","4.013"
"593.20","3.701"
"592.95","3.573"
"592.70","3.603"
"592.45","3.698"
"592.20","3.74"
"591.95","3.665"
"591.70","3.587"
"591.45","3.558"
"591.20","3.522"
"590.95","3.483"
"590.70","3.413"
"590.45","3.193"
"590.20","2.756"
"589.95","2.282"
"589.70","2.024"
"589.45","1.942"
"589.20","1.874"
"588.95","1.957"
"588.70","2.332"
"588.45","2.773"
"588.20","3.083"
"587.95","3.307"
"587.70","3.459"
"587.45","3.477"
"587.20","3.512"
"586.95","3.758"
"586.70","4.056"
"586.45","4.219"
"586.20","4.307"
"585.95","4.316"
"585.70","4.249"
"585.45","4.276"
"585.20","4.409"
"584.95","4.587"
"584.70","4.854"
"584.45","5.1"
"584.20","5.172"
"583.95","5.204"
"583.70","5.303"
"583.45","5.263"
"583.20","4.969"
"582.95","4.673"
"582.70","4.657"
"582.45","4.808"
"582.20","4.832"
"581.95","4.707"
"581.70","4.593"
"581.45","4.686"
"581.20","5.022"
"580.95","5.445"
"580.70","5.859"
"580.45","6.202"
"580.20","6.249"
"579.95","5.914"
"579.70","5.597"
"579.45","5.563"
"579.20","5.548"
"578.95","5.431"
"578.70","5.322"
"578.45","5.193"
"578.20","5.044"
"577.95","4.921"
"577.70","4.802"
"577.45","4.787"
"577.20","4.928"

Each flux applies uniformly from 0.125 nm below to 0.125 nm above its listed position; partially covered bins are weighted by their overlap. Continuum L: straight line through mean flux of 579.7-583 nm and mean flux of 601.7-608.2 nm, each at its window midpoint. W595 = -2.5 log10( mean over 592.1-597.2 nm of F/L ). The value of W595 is 0.31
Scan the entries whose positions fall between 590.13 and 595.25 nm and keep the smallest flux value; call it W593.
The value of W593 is 2.756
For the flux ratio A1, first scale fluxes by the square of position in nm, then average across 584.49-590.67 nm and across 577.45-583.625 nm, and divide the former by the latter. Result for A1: 0.7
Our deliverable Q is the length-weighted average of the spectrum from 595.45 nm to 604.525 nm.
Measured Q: 4.43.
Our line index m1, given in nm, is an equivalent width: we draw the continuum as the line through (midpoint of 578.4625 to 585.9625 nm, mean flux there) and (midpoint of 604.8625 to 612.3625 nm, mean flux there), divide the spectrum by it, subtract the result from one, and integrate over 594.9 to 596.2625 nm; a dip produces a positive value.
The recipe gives 0.355 nm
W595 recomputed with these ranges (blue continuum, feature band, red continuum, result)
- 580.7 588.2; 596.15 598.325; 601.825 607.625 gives 0.283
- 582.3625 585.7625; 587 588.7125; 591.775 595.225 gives 0.358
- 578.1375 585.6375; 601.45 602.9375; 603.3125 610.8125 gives 0.070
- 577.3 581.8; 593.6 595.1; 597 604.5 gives 0.155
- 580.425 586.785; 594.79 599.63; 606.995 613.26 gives 0.274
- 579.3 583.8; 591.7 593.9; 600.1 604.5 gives 0.297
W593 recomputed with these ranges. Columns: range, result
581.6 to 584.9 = 4.593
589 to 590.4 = 1.874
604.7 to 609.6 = 4.913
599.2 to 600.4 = 4.685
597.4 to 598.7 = 3.693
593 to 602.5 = 3.677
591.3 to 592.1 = 3.558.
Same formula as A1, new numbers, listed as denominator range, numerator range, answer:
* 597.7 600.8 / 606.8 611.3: 1.26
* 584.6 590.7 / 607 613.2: 1.75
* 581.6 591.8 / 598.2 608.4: 1.36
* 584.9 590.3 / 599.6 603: 1.50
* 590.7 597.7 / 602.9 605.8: 1.38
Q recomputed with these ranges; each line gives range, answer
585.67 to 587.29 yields 4.06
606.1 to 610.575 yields 5.35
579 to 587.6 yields 4.87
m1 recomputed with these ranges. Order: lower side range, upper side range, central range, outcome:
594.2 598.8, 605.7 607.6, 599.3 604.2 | -0.20 nm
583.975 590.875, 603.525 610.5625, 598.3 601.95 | 0.07 nm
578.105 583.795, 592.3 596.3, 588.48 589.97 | 0.78 nm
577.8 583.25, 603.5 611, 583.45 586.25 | 0.27 nm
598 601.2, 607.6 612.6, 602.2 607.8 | -0.21 nm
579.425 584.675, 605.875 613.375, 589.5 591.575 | 0.90 nm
